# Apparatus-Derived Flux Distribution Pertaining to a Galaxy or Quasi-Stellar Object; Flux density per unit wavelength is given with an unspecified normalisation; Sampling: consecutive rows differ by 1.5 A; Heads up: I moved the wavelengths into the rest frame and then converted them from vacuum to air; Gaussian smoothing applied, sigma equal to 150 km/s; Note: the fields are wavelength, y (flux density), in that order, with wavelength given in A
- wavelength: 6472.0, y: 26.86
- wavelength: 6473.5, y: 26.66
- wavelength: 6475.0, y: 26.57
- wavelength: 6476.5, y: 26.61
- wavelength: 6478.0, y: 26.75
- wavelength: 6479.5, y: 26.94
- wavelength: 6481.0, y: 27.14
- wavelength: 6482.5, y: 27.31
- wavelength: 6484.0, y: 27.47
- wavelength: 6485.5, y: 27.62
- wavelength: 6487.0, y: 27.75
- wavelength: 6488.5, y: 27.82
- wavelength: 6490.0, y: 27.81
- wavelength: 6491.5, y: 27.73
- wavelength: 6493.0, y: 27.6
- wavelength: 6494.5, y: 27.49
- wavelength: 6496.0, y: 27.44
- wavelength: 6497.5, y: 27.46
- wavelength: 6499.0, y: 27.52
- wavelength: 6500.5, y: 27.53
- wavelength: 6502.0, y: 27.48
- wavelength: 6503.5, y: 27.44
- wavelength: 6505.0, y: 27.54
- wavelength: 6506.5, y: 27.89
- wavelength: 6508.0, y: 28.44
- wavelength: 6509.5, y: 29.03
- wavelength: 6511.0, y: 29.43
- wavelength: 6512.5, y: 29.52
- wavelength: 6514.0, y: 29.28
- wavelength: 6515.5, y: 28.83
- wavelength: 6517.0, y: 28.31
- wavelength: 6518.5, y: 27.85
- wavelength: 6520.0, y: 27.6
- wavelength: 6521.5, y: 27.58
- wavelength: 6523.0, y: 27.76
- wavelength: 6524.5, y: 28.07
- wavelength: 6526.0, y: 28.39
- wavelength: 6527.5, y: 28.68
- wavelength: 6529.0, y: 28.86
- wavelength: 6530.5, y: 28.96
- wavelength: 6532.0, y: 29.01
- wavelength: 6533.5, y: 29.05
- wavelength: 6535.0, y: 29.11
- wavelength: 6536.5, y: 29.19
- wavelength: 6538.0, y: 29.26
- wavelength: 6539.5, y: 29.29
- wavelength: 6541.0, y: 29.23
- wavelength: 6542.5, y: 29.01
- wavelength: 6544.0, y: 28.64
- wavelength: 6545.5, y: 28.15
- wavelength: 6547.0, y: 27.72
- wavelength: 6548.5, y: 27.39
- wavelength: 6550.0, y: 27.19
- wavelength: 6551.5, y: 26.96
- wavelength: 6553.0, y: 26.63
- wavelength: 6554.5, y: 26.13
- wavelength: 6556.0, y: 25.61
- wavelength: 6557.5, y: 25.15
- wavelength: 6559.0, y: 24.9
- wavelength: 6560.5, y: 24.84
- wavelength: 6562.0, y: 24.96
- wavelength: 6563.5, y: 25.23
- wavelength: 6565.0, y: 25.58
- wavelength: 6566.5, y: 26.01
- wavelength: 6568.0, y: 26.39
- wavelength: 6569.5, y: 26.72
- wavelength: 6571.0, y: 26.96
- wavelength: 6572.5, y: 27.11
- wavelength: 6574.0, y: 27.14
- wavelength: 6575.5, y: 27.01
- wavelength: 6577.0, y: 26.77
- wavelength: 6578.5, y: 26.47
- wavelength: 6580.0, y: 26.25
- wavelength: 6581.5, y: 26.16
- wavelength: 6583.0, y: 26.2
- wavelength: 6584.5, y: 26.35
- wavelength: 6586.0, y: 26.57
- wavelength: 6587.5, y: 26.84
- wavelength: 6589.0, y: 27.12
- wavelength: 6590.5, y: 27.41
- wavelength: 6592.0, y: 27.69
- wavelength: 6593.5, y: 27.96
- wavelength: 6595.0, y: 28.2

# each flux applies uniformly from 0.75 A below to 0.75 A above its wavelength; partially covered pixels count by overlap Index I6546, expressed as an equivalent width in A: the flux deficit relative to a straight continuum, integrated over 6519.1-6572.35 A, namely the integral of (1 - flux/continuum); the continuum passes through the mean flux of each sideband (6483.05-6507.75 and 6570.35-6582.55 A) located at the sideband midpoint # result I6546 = -0.7 A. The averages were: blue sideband 27.6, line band 27.4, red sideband 26.7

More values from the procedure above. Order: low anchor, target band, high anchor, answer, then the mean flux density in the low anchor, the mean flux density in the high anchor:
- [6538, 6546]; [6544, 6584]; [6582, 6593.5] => 2.2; 28.9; 26.9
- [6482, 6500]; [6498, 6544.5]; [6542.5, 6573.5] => -2.4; 27.6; 26.5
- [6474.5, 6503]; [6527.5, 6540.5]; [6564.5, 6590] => -1.0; 27.4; 26.6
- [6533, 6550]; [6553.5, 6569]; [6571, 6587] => 1.2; 28.7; 26.6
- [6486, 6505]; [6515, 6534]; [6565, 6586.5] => -0.8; 27.6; 26.5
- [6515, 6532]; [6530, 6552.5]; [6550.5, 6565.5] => -1.3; 28.3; 25.6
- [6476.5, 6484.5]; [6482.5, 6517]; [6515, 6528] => -0.6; 27.1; 28.1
